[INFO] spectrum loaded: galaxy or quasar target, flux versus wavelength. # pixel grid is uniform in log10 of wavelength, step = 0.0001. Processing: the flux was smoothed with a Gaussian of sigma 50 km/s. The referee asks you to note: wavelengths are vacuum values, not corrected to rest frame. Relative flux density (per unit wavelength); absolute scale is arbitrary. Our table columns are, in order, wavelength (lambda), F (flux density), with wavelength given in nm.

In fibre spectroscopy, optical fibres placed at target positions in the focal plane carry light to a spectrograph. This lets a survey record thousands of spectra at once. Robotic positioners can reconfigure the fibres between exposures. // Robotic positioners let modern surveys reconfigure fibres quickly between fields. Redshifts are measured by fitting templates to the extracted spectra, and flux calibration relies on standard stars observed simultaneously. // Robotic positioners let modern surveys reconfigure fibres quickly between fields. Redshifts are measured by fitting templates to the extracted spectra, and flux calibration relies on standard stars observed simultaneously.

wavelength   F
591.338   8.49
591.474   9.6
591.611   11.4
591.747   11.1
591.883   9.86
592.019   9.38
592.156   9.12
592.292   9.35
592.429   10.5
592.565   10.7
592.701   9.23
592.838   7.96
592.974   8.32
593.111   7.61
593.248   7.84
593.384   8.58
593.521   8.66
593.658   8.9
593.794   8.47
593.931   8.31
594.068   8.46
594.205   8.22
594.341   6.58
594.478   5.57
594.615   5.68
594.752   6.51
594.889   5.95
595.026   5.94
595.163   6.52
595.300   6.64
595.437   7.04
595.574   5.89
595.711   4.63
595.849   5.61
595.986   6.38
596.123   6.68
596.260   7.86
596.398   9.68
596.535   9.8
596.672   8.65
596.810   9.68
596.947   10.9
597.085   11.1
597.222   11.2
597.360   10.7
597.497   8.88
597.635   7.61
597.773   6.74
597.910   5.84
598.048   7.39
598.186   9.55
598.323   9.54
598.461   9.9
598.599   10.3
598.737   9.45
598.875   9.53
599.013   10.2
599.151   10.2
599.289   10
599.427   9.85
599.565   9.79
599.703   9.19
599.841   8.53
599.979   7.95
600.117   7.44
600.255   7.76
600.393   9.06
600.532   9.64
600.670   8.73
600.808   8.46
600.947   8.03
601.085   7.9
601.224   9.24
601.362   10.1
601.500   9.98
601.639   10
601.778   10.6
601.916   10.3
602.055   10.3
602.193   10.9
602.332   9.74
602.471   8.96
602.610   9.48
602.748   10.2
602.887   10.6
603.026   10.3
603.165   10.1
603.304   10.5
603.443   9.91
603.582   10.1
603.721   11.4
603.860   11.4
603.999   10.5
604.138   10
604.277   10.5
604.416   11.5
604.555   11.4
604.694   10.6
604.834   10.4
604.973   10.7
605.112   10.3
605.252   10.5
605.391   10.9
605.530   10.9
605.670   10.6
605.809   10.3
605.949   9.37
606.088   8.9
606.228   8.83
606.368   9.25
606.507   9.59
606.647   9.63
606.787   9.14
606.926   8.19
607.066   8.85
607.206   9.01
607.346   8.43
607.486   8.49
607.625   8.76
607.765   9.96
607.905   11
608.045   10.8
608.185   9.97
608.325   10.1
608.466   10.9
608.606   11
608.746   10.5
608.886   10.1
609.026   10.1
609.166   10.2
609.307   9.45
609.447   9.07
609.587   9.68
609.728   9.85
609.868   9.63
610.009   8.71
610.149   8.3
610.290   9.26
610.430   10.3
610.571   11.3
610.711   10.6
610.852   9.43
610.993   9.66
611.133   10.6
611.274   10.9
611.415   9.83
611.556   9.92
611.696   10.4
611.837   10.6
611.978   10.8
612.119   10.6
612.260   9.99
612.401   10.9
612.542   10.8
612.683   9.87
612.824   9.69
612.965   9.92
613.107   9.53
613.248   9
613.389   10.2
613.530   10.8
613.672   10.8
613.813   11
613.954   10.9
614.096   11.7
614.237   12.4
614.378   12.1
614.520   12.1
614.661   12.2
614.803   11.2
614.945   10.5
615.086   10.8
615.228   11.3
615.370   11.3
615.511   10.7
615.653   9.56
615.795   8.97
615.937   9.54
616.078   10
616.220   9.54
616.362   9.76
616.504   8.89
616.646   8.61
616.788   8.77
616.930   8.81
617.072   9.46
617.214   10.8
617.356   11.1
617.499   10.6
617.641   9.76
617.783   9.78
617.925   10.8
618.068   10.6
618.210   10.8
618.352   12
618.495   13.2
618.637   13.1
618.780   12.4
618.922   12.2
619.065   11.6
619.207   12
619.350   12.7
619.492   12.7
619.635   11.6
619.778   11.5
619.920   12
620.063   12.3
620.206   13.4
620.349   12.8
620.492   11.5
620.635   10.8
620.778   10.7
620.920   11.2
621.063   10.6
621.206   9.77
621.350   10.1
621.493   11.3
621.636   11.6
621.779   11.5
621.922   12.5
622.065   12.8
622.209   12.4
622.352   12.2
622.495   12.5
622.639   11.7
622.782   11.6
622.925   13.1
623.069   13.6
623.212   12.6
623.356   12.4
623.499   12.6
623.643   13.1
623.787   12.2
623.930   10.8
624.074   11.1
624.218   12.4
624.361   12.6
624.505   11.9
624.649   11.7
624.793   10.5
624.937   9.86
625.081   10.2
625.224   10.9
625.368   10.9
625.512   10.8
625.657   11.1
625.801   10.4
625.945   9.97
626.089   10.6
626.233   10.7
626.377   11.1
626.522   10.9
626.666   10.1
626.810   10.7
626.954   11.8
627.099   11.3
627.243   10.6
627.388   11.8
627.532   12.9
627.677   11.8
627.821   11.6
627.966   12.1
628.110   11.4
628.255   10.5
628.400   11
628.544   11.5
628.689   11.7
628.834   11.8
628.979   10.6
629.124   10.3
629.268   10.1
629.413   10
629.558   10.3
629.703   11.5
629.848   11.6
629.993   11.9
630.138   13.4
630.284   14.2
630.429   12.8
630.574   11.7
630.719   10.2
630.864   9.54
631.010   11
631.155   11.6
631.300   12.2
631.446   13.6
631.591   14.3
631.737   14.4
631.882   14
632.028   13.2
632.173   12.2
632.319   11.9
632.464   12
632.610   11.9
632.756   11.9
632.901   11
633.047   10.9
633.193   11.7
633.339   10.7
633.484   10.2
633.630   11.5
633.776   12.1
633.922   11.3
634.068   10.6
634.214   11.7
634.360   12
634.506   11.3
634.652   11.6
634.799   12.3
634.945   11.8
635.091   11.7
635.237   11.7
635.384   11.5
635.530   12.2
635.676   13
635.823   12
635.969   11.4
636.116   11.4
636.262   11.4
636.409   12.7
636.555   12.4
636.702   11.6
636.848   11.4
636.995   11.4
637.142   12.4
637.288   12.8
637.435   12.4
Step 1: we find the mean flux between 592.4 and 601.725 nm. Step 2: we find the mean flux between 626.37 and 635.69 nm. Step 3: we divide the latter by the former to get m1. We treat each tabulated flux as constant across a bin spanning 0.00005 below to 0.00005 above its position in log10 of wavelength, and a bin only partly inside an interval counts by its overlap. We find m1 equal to 1.38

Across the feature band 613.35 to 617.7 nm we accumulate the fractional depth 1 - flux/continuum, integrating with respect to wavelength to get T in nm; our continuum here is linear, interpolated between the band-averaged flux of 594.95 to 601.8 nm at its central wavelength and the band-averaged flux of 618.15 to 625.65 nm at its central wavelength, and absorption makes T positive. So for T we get 0.19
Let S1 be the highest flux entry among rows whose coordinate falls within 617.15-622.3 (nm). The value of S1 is 13.4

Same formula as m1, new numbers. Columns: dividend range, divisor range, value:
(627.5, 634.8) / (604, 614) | 1.17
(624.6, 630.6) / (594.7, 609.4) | 1.20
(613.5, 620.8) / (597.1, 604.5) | 1.16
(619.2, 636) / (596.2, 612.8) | 1.19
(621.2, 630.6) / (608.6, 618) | 1.13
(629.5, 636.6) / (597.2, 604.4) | 1.25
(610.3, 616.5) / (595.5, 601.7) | 1.19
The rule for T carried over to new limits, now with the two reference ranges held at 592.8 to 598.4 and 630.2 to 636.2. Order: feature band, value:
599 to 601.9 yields -0.275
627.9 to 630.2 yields 0.049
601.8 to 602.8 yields -0.167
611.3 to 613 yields -0.116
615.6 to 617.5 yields 0.104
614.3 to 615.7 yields -0.178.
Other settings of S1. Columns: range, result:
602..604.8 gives 11.5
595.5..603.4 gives 11.2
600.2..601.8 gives 10.6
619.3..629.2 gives 13.6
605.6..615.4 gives 12.4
